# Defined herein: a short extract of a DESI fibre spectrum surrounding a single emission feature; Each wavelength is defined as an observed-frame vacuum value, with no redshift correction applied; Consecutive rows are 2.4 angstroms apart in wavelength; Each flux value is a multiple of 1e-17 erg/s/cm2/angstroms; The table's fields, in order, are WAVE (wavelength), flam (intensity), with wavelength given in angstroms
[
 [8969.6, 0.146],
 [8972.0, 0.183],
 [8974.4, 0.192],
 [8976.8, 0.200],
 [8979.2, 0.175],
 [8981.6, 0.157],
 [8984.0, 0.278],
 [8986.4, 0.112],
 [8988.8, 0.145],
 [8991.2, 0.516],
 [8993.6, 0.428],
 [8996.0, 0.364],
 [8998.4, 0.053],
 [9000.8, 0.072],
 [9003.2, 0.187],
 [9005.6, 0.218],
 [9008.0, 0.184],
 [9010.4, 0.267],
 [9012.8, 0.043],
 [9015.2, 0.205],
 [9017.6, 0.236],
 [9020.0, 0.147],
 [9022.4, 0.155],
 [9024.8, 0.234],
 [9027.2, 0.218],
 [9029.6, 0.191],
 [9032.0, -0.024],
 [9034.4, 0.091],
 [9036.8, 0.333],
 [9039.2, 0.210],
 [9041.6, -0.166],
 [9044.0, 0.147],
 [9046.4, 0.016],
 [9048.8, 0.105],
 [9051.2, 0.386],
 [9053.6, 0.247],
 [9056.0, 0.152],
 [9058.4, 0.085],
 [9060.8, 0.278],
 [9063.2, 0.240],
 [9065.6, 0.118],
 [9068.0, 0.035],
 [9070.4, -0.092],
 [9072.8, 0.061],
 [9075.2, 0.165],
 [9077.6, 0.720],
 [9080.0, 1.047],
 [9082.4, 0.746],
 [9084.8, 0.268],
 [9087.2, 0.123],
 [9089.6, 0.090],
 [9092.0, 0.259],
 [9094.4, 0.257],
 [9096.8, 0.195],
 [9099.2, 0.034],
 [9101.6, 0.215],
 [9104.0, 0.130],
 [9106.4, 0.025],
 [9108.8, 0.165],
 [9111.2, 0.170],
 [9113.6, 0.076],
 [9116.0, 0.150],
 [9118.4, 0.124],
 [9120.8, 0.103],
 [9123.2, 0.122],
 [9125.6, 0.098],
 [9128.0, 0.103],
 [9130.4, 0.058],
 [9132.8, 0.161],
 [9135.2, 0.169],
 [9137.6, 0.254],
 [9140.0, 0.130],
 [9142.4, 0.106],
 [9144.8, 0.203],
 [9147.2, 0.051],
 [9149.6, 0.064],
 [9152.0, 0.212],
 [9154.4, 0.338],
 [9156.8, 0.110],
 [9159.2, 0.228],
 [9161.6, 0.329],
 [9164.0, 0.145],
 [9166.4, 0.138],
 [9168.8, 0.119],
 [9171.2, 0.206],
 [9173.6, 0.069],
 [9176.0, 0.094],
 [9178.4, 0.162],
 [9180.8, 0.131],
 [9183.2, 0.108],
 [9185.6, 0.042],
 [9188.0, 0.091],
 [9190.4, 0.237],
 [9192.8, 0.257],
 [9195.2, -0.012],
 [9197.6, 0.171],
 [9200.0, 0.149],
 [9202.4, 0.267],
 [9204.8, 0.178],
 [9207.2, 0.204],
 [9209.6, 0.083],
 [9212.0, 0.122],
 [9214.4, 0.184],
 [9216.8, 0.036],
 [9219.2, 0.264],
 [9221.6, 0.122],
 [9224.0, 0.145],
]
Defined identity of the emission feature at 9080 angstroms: [O III]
